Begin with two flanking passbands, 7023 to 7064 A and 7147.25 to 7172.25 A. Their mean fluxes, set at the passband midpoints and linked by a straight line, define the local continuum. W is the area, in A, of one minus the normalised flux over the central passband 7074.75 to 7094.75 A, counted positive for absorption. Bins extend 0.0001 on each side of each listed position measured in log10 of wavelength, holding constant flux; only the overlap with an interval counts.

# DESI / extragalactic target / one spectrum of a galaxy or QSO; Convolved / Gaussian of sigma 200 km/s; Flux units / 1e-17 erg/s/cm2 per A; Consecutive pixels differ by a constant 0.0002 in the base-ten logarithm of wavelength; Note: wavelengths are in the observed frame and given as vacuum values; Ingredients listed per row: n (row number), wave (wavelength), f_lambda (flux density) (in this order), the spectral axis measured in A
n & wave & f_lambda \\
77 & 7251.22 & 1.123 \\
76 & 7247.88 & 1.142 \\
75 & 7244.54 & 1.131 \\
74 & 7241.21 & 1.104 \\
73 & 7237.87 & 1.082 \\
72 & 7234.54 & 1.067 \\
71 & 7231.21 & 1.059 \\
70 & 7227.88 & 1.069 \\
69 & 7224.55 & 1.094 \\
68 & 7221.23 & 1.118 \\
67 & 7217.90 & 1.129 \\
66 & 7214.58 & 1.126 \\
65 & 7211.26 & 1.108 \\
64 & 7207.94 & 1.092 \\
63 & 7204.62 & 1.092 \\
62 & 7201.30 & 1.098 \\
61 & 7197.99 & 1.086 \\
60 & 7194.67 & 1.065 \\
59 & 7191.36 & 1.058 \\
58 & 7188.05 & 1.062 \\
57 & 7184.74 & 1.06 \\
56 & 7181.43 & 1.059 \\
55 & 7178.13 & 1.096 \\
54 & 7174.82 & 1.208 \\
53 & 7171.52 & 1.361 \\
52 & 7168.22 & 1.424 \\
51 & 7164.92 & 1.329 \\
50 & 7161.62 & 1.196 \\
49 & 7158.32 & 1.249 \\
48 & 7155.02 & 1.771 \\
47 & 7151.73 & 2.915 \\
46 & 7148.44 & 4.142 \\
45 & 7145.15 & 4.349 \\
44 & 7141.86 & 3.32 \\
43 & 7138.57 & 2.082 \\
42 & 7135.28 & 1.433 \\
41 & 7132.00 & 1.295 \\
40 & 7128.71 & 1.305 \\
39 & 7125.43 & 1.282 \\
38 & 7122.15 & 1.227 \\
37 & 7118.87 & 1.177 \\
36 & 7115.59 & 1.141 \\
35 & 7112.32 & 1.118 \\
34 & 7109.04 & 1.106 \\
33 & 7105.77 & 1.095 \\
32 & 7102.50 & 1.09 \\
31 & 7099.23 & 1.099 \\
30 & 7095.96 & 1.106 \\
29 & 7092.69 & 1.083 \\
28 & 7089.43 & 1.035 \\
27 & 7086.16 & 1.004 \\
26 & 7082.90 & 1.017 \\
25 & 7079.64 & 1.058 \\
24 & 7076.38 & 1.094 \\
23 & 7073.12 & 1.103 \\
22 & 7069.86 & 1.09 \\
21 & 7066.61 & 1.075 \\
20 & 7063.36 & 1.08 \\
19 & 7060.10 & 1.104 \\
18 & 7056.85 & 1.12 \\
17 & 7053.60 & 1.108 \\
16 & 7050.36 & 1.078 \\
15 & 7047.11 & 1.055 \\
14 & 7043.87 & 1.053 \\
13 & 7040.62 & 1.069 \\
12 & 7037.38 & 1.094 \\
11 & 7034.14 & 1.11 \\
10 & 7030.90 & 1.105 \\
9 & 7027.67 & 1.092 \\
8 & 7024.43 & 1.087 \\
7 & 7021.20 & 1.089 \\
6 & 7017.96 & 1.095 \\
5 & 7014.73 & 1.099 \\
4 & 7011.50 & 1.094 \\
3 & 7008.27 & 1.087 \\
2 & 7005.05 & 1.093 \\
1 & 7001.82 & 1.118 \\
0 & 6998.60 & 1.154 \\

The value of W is 4.7 A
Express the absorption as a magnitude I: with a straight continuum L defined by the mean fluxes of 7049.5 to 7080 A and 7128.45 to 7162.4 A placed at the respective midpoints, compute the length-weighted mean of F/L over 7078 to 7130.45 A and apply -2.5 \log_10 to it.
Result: 0.44 mag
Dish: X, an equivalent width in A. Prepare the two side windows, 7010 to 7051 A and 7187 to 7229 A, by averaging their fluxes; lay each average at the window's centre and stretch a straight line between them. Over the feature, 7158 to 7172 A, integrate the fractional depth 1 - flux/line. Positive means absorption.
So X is -2.9 A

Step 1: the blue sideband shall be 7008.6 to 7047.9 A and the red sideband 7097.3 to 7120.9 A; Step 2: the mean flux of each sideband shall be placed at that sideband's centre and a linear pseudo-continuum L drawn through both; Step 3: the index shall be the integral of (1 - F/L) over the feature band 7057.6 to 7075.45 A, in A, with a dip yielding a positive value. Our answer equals 0.2 A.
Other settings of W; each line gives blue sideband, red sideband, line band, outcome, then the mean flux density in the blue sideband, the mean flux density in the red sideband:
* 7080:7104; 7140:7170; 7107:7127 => 5.24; 1.06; 2.4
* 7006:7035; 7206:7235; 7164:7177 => -2.66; 1.1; 1.1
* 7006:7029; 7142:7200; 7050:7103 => 9.88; 1.09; 1.71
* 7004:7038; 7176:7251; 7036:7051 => 0.36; 1.1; 1.09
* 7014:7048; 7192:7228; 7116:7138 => -4.52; 1.09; 1.1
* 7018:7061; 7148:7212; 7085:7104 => 2.07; 1.09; 1.38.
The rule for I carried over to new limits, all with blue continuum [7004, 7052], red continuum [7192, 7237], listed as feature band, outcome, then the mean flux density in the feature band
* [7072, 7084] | 0.02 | 1.07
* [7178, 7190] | 0.03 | 1.07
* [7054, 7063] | -0.02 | 1.11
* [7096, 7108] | -0.01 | 1.1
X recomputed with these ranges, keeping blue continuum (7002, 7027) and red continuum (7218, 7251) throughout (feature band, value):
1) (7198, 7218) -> -0.1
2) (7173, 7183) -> -0.3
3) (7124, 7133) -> -1.6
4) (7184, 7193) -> 0.3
